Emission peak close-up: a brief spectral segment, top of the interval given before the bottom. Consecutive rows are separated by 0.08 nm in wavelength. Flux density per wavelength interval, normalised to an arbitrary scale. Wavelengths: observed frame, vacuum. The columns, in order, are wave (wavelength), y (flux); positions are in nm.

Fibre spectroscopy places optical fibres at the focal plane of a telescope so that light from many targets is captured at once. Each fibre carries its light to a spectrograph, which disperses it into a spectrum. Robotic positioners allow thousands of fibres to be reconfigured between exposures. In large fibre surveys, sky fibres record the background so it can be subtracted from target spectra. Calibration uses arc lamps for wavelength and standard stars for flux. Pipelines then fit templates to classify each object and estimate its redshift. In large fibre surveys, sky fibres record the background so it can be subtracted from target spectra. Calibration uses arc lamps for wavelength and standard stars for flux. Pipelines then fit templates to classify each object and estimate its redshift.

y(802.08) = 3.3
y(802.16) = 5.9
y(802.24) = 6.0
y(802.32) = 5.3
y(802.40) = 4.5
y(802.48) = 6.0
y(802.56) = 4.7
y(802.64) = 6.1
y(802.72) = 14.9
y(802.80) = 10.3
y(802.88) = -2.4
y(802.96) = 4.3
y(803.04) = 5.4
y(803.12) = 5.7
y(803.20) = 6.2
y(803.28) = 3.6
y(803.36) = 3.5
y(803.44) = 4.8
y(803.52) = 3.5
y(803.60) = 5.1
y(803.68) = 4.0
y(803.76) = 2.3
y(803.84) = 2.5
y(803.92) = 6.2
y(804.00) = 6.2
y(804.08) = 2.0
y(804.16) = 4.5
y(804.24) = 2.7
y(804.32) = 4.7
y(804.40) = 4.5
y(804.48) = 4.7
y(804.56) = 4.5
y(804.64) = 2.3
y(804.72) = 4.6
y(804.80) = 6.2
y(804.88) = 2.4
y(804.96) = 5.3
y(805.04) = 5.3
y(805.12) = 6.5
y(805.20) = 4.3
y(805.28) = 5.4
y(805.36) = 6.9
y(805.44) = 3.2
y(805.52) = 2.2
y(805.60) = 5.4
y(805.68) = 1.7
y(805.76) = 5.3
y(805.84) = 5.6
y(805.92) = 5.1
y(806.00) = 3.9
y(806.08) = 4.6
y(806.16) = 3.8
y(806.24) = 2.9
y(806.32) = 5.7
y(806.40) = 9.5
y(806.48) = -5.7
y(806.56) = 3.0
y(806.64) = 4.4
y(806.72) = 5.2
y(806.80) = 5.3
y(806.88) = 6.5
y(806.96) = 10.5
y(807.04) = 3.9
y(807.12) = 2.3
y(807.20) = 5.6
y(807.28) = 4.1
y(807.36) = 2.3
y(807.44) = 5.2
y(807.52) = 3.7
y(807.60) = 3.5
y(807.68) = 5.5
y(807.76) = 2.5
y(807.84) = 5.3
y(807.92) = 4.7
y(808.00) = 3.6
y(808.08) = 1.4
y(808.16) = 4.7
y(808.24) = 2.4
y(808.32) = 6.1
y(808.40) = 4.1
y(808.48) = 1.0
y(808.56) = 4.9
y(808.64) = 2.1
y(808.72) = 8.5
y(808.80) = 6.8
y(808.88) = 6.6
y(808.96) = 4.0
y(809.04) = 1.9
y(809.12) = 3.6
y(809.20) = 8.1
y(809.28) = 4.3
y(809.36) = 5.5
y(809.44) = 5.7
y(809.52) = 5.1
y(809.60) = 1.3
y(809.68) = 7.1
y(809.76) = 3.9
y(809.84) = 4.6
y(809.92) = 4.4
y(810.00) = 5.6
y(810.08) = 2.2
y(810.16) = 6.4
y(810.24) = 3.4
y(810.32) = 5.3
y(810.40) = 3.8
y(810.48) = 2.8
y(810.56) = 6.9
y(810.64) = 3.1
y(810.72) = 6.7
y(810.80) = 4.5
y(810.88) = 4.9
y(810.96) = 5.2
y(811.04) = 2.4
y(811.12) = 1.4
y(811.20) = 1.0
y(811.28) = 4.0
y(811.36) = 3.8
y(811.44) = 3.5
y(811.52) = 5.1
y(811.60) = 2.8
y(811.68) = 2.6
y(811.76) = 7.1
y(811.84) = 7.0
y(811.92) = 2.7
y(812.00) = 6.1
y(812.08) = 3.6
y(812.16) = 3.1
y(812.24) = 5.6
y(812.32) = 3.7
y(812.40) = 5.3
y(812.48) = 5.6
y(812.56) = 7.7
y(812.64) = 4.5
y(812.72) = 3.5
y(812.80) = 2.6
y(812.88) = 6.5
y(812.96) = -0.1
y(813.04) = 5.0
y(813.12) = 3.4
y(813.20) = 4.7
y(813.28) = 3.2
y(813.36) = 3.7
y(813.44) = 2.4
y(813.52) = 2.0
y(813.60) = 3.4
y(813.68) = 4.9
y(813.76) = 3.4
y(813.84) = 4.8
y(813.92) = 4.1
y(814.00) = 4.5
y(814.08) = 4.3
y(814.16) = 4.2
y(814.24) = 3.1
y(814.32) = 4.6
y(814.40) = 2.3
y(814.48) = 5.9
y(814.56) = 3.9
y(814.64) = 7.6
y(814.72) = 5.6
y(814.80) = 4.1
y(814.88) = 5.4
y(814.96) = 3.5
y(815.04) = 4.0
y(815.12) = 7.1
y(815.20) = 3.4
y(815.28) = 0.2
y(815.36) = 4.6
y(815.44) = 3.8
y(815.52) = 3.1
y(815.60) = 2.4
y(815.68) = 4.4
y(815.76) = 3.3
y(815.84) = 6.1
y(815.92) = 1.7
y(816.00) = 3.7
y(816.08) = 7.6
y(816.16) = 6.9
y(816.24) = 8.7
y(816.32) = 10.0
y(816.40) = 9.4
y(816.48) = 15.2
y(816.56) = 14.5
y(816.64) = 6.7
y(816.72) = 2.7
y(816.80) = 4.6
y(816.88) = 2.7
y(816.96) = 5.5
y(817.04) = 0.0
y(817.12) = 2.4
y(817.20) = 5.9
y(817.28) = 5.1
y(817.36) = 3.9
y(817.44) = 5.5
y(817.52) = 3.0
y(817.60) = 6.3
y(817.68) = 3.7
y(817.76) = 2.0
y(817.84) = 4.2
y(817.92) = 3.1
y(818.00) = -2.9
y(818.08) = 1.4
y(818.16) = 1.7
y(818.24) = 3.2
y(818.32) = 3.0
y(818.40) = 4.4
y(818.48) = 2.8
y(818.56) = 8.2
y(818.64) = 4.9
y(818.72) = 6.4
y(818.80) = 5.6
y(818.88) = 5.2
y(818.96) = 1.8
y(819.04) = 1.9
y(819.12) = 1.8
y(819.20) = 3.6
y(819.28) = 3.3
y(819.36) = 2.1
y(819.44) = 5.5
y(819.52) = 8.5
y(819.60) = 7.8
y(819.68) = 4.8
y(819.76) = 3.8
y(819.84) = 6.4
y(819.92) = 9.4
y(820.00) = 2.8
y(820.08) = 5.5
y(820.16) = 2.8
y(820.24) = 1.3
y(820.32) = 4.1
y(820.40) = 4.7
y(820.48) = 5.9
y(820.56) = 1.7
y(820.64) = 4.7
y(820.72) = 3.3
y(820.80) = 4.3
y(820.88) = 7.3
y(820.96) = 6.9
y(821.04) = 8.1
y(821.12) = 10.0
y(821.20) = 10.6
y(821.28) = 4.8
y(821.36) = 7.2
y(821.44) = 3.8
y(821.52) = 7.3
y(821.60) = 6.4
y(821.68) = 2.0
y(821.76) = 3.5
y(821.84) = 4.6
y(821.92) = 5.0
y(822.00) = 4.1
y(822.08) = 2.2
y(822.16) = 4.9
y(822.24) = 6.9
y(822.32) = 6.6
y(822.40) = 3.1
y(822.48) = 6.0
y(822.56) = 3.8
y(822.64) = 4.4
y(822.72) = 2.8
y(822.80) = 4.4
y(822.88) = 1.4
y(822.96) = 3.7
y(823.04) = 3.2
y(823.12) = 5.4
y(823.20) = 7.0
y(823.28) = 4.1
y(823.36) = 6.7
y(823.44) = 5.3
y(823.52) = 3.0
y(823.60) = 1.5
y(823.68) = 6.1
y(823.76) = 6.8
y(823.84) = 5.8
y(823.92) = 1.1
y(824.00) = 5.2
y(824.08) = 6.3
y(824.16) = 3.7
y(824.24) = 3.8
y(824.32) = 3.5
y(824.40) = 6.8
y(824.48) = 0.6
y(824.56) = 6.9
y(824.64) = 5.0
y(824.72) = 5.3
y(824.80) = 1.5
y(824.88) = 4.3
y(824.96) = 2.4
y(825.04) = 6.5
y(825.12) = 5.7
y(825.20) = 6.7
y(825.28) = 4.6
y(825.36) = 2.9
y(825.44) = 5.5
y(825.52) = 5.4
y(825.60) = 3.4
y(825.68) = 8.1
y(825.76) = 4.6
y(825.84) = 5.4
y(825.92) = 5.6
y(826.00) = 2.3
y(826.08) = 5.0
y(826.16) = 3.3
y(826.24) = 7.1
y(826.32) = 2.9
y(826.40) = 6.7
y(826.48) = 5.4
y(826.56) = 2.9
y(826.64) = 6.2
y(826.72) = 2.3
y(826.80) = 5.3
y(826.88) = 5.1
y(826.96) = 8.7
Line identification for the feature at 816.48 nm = H-gamma 4340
